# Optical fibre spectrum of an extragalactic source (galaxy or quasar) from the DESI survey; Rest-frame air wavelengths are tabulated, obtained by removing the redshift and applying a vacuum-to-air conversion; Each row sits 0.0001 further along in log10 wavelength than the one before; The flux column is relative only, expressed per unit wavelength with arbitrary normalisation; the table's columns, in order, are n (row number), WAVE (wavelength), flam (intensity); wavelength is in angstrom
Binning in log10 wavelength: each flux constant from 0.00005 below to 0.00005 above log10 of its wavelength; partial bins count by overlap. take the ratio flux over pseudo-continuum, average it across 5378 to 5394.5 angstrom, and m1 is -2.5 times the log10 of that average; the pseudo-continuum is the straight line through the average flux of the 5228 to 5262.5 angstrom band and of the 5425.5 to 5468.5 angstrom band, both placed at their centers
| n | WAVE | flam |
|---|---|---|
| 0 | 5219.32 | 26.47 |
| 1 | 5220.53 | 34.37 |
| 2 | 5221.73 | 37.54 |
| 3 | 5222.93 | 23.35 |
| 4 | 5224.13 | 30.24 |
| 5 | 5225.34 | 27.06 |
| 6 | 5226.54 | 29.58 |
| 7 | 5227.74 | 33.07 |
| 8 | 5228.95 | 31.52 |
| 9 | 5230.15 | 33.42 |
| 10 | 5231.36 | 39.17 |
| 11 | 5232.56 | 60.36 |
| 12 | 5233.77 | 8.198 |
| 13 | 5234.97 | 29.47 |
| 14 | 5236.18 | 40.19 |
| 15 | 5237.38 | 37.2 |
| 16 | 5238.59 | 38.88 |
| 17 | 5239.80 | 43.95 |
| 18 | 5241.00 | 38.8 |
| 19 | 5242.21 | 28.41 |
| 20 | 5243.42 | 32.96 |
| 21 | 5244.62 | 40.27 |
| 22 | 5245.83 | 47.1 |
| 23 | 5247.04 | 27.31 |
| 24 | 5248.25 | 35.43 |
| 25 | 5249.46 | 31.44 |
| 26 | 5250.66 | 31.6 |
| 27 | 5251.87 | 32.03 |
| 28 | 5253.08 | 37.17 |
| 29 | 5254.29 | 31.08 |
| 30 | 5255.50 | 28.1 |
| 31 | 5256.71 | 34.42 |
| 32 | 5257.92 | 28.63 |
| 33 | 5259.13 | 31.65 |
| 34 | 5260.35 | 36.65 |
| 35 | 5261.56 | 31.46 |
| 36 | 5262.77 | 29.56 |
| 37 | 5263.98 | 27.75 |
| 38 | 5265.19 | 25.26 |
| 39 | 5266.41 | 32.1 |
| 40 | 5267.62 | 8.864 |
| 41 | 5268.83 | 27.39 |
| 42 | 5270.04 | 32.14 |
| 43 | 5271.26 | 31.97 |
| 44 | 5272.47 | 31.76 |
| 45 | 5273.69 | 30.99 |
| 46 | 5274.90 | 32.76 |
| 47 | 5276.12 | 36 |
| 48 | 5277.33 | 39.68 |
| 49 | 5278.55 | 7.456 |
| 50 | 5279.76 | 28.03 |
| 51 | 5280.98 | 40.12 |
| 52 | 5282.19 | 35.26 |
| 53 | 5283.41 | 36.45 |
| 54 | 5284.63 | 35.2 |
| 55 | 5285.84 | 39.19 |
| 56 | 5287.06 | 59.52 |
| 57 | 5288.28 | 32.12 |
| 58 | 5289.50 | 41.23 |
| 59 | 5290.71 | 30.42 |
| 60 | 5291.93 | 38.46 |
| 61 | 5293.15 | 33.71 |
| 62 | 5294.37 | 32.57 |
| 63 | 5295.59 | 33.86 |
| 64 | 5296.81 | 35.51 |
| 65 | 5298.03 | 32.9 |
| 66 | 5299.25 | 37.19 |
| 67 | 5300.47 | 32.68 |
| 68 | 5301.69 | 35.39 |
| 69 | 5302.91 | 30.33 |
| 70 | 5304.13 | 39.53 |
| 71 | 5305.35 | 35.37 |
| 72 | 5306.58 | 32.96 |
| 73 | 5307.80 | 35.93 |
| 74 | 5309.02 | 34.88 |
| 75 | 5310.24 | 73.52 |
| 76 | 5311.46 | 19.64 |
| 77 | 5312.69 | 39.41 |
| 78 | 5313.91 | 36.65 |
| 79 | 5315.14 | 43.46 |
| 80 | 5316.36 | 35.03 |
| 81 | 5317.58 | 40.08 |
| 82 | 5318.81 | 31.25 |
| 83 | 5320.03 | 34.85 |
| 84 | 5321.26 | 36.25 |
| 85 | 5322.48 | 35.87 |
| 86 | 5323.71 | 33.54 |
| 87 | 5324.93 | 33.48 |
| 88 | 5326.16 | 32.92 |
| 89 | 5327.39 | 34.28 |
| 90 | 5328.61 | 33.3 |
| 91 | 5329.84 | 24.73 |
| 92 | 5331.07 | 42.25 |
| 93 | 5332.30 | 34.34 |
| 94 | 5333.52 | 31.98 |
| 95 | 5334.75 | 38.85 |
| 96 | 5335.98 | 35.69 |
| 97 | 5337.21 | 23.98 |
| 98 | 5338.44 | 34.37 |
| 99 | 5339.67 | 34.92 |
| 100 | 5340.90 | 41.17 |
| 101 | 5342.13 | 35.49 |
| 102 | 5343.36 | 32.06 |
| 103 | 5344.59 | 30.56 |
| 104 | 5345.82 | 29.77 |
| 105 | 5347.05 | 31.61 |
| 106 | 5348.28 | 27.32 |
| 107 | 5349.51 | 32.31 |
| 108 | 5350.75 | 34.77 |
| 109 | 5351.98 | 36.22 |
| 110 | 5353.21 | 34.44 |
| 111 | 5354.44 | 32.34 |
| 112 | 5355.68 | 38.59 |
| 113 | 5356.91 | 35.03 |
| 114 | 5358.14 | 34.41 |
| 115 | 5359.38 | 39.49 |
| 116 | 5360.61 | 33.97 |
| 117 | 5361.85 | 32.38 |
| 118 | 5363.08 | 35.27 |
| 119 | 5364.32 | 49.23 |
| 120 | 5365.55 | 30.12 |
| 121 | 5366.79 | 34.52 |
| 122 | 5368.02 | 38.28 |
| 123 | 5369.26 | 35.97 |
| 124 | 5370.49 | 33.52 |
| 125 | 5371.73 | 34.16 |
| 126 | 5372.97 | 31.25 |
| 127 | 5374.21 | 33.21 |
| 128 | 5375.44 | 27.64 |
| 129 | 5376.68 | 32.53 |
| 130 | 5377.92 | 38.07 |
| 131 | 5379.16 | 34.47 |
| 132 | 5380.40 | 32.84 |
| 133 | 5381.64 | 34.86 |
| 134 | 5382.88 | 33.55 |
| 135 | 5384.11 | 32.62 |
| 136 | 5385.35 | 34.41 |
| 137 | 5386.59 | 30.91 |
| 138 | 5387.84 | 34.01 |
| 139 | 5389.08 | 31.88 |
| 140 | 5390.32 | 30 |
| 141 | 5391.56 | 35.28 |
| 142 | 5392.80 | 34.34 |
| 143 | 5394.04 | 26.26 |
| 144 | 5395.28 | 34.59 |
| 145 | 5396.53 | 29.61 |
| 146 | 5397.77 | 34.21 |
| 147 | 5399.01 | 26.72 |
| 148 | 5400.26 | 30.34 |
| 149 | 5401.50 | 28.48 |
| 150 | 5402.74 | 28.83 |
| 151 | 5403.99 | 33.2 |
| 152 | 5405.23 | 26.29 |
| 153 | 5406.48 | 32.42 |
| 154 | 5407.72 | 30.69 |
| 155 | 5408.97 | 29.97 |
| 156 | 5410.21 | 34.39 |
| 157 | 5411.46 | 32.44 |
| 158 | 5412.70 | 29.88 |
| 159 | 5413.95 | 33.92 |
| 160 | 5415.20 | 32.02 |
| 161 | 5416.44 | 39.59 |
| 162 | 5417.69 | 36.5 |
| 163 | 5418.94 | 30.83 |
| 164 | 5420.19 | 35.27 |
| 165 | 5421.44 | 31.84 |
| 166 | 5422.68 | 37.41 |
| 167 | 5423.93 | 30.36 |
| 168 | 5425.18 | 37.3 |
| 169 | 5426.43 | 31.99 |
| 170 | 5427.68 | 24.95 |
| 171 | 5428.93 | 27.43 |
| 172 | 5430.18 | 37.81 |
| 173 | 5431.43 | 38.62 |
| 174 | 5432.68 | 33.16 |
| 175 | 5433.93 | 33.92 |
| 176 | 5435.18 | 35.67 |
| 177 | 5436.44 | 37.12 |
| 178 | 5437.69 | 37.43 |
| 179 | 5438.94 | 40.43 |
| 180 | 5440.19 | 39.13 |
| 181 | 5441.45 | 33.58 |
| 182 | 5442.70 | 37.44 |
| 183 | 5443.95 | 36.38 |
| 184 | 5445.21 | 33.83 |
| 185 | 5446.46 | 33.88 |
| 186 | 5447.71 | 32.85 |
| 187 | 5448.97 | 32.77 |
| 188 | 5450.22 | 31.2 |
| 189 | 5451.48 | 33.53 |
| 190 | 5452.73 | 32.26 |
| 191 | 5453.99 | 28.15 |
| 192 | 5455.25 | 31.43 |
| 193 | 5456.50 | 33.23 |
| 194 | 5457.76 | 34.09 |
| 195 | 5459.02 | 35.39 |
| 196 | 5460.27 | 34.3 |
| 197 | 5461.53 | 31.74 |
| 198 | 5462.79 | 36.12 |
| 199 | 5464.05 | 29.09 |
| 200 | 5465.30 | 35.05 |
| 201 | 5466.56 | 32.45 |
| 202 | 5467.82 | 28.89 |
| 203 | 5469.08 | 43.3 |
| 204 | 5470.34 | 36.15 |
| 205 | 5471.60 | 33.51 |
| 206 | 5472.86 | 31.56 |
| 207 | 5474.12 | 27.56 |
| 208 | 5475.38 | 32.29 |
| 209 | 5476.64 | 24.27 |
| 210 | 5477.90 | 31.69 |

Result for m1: 0.03 mag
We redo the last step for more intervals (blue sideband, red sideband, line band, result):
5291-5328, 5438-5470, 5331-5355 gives 0.063 mag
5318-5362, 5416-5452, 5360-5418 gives 0.041 mag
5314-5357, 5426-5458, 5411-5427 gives 0.006 mag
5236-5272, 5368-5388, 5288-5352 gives -0.059 mag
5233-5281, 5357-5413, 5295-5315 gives -0.147 mag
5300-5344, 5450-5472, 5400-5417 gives 0.085 mag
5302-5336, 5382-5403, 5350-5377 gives -0.048 mag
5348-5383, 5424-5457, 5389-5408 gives 0.118 mag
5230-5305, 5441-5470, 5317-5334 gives -0.019 mag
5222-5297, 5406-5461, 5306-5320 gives -0.151 mag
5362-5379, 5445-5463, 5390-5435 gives 0.051 mag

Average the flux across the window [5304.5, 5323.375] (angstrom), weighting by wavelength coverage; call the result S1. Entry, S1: 37.6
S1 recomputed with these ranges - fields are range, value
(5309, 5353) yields 35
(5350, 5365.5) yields 36.1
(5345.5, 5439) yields 33.4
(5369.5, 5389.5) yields 33.2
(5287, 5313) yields 36.6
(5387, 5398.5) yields 32.2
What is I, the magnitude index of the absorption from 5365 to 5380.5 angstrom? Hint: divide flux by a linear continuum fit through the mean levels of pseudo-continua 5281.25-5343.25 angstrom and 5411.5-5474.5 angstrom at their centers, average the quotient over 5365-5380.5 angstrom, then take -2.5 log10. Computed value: 0.04 mag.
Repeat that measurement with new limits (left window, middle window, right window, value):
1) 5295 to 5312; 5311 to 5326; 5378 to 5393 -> 0.03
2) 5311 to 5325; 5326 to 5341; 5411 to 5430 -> 0.03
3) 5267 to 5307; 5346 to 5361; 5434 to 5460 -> 0.00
